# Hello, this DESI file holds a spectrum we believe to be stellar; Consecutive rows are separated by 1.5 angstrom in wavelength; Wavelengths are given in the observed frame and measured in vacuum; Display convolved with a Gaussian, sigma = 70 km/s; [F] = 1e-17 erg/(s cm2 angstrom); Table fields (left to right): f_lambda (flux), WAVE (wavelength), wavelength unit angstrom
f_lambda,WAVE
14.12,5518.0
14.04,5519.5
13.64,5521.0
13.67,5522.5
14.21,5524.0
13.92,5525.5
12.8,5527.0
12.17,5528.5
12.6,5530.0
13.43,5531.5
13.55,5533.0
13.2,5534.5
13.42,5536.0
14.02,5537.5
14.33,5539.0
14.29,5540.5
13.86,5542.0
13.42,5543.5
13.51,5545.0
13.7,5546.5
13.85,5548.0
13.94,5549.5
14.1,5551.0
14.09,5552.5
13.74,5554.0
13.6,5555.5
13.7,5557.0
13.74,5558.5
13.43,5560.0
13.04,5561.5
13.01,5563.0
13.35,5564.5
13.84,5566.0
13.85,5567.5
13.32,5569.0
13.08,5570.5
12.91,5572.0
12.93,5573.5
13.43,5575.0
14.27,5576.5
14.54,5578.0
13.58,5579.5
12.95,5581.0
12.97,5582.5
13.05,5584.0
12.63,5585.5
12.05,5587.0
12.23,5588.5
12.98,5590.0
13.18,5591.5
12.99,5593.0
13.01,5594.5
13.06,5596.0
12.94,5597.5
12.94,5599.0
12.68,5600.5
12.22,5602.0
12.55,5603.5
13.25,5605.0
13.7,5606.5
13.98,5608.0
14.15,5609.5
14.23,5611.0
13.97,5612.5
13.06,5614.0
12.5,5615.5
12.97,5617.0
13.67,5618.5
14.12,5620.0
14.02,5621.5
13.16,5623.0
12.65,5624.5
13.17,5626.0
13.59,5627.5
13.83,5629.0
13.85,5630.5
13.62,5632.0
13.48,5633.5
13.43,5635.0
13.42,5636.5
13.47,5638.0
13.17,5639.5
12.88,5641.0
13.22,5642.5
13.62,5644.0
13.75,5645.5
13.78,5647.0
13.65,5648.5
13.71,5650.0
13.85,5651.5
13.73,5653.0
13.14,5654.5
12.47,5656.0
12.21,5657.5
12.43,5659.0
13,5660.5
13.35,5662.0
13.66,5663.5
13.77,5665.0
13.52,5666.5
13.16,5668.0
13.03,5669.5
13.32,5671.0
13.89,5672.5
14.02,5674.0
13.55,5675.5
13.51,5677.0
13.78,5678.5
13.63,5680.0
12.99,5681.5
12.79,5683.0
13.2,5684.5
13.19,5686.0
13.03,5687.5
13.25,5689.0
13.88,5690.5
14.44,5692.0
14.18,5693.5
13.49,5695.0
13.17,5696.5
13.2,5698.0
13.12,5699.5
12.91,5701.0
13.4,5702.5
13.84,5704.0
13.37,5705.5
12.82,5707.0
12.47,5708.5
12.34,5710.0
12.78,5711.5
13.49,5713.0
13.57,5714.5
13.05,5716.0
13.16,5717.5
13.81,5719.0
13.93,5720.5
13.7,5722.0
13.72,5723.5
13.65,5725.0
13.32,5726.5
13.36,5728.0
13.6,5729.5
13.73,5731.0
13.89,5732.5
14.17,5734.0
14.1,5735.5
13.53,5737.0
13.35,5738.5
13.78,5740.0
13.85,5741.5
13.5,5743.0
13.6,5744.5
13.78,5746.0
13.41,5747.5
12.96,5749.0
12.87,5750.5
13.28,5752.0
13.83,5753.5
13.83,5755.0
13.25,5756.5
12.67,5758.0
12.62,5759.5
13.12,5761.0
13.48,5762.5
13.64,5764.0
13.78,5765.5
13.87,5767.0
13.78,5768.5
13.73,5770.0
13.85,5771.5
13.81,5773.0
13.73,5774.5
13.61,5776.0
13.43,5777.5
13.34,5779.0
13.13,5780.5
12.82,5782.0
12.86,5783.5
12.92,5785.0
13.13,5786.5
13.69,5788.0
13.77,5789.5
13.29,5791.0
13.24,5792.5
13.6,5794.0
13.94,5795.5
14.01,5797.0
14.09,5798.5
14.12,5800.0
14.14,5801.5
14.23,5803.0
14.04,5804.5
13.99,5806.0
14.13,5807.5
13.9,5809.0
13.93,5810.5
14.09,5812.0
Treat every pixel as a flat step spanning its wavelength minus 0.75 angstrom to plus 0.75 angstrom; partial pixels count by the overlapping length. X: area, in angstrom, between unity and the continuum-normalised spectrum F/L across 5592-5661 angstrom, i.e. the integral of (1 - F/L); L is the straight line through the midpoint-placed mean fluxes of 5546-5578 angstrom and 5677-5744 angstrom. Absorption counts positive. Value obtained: 1.1 angstrom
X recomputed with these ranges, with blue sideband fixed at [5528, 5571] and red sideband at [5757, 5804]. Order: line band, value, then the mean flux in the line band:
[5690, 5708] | 0.11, 13.5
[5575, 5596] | 0.69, 13.1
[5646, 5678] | 0.41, 13.4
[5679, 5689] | 0.28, 13.2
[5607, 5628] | 0.06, 13.5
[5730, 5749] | -0.22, 13.7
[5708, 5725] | 0.30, 13.3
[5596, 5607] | 0.54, 12.9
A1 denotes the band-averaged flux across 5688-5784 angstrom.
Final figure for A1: 13.5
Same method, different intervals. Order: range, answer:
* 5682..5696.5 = 13.5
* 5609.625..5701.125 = 13.4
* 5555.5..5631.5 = 13.3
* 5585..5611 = 13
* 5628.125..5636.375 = 13.6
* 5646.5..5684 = 13.4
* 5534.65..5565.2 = 13.7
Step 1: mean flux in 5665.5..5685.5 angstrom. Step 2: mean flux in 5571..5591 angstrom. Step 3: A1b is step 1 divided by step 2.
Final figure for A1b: 1.0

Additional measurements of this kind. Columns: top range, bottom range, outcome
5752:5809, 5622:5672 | 1.02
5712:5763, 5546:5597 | 1.01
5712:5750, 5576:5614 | 1.03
